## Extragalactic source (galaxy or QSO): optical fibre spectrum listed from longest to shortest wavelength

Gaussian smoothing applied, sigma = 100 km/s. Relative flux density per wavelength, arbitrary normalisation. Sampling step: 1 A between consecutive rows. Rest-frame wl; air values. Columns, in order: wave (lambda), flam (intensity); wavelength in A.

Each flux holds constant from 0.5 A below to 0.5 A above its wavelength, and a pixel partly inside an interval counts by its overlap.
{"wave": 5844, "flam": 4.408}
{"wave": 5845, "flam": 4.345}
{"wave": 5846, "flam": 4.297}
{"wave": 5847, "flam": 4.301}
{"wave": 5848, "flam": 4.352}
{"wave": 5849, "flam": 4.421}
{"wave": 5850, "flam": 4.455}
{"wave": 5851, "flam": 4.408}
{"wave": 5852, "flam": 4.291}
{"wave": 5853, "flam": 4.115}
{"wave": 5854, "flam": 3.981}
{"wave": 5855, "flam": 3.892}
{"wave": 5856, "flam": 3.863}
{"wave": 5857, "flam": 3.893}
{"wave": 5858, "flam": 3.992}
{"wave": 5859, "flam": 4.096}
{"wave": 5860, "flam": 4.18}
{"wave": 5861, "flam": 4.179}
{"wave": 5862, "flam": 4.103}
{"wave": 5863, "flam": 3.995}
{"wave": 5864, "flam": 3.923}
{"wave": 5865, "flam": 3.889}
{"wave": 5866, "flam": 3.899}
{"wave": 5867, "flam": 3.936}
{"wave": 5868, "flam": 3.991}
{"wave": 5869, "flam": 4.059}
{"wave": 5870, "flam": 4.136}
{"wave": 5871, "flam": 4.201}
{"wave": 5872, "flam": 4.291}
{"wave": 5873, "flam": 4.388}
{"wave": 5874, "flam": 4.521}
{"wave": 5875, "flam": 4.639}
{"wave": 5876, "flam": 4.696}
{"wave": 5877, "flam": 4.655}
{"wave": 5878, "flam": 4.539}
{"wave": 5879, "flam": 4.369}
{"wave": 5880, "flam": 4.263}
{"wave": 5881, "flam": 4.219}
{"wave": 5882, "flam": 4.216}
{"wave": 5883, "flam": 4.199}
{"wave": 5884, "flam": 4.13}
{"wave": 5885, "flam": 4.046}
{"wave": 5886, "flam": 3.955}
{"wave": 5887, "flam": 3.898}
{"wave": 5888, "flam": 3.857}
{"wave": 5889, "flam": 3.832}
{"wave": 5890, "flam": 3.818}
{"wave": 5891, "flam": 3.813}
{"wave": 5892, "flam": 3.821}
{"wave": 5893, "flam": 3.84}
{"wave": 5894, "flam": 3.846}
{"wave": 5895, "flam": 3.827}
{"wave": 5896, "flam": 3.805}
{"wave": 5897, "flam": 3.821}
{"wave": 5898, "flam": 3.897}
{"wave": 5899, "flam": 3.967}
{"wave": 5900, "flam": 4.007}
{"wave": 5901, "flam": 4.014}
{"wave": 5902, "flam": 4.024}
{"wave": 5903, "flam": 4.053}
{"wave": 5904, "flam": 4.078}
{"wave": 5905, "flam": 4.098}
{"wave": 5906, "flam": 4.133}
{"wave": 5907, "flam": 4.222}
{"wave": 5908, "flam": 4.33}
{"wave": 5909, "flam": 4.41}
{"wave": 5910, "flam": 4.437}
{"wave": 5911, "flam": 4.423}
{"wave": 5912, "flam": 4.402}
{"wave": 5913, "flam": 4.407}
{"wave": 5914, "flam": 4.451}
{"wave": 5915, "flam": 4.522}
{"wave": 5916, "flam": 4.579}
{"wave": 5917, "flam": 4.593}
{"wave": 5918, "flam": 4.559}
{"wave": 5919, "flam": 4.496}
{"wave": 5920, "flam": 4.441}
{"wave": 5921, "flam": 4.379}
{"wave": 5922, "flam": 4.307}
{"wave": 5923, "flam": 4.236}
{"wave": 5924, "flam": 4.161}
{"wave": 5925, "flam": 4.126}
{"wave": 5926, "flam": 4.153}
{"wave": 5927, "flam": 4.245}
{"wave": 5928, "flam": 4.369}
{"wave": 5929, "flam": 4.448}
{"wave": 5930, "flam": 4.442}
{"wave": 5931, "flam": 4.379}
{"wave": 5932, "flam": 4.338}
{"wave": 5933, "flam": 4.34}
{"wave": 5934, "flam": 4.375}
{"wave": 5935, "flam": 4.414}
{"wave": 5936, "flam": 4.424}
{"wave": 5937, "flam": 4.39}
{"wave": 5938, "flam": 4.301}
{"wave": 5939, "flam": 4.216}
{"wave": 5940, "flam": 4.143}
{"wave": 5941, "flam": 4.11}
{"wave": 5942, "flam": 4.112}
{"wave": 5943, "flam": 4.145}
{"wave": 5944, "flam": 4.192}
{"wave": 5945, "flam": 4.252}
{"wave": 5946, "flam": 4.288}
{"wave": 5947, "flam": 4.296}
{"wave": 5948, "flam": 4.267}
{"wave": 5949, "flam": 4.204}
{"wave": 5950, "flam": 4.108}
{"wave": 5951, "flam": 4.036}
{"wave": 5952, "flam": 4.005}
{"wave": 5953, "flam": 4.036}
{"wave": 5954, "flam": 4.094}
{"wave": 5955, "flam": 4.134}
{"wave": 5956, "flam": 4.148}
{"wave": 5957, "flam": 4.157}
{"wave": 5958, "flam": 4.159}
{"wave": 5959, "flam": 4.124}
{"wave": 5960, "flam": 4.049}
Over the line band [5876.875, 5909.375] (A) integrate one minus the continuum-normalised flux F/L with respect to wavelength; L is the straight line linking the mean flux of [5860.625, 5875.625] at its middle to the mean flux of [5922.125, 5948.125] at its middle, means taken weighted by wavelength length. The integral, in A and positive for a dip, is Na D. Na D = 1.1 A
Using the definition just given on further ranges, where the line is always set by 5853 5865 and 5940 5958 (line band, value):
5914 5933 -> -1.2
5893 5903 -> 0.4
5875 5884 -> -0.8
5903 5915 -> -0.6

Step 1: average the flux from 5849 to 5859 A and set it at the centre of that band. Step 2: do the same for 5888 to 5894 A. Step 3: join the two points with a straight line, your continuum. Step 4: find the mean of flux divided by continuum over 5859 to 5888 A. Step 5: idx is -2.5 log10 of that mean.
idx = -0.06 mag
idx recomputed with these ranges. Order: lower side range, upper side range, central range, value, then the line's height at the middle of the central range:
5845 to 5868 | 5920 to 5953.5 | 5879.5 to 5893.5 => 0.05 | 4.17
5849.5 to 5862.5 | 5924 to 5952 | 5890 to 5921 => 0.01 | 4.2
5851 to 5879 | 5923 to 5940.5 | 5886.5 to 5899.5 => 0.10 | 4.23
